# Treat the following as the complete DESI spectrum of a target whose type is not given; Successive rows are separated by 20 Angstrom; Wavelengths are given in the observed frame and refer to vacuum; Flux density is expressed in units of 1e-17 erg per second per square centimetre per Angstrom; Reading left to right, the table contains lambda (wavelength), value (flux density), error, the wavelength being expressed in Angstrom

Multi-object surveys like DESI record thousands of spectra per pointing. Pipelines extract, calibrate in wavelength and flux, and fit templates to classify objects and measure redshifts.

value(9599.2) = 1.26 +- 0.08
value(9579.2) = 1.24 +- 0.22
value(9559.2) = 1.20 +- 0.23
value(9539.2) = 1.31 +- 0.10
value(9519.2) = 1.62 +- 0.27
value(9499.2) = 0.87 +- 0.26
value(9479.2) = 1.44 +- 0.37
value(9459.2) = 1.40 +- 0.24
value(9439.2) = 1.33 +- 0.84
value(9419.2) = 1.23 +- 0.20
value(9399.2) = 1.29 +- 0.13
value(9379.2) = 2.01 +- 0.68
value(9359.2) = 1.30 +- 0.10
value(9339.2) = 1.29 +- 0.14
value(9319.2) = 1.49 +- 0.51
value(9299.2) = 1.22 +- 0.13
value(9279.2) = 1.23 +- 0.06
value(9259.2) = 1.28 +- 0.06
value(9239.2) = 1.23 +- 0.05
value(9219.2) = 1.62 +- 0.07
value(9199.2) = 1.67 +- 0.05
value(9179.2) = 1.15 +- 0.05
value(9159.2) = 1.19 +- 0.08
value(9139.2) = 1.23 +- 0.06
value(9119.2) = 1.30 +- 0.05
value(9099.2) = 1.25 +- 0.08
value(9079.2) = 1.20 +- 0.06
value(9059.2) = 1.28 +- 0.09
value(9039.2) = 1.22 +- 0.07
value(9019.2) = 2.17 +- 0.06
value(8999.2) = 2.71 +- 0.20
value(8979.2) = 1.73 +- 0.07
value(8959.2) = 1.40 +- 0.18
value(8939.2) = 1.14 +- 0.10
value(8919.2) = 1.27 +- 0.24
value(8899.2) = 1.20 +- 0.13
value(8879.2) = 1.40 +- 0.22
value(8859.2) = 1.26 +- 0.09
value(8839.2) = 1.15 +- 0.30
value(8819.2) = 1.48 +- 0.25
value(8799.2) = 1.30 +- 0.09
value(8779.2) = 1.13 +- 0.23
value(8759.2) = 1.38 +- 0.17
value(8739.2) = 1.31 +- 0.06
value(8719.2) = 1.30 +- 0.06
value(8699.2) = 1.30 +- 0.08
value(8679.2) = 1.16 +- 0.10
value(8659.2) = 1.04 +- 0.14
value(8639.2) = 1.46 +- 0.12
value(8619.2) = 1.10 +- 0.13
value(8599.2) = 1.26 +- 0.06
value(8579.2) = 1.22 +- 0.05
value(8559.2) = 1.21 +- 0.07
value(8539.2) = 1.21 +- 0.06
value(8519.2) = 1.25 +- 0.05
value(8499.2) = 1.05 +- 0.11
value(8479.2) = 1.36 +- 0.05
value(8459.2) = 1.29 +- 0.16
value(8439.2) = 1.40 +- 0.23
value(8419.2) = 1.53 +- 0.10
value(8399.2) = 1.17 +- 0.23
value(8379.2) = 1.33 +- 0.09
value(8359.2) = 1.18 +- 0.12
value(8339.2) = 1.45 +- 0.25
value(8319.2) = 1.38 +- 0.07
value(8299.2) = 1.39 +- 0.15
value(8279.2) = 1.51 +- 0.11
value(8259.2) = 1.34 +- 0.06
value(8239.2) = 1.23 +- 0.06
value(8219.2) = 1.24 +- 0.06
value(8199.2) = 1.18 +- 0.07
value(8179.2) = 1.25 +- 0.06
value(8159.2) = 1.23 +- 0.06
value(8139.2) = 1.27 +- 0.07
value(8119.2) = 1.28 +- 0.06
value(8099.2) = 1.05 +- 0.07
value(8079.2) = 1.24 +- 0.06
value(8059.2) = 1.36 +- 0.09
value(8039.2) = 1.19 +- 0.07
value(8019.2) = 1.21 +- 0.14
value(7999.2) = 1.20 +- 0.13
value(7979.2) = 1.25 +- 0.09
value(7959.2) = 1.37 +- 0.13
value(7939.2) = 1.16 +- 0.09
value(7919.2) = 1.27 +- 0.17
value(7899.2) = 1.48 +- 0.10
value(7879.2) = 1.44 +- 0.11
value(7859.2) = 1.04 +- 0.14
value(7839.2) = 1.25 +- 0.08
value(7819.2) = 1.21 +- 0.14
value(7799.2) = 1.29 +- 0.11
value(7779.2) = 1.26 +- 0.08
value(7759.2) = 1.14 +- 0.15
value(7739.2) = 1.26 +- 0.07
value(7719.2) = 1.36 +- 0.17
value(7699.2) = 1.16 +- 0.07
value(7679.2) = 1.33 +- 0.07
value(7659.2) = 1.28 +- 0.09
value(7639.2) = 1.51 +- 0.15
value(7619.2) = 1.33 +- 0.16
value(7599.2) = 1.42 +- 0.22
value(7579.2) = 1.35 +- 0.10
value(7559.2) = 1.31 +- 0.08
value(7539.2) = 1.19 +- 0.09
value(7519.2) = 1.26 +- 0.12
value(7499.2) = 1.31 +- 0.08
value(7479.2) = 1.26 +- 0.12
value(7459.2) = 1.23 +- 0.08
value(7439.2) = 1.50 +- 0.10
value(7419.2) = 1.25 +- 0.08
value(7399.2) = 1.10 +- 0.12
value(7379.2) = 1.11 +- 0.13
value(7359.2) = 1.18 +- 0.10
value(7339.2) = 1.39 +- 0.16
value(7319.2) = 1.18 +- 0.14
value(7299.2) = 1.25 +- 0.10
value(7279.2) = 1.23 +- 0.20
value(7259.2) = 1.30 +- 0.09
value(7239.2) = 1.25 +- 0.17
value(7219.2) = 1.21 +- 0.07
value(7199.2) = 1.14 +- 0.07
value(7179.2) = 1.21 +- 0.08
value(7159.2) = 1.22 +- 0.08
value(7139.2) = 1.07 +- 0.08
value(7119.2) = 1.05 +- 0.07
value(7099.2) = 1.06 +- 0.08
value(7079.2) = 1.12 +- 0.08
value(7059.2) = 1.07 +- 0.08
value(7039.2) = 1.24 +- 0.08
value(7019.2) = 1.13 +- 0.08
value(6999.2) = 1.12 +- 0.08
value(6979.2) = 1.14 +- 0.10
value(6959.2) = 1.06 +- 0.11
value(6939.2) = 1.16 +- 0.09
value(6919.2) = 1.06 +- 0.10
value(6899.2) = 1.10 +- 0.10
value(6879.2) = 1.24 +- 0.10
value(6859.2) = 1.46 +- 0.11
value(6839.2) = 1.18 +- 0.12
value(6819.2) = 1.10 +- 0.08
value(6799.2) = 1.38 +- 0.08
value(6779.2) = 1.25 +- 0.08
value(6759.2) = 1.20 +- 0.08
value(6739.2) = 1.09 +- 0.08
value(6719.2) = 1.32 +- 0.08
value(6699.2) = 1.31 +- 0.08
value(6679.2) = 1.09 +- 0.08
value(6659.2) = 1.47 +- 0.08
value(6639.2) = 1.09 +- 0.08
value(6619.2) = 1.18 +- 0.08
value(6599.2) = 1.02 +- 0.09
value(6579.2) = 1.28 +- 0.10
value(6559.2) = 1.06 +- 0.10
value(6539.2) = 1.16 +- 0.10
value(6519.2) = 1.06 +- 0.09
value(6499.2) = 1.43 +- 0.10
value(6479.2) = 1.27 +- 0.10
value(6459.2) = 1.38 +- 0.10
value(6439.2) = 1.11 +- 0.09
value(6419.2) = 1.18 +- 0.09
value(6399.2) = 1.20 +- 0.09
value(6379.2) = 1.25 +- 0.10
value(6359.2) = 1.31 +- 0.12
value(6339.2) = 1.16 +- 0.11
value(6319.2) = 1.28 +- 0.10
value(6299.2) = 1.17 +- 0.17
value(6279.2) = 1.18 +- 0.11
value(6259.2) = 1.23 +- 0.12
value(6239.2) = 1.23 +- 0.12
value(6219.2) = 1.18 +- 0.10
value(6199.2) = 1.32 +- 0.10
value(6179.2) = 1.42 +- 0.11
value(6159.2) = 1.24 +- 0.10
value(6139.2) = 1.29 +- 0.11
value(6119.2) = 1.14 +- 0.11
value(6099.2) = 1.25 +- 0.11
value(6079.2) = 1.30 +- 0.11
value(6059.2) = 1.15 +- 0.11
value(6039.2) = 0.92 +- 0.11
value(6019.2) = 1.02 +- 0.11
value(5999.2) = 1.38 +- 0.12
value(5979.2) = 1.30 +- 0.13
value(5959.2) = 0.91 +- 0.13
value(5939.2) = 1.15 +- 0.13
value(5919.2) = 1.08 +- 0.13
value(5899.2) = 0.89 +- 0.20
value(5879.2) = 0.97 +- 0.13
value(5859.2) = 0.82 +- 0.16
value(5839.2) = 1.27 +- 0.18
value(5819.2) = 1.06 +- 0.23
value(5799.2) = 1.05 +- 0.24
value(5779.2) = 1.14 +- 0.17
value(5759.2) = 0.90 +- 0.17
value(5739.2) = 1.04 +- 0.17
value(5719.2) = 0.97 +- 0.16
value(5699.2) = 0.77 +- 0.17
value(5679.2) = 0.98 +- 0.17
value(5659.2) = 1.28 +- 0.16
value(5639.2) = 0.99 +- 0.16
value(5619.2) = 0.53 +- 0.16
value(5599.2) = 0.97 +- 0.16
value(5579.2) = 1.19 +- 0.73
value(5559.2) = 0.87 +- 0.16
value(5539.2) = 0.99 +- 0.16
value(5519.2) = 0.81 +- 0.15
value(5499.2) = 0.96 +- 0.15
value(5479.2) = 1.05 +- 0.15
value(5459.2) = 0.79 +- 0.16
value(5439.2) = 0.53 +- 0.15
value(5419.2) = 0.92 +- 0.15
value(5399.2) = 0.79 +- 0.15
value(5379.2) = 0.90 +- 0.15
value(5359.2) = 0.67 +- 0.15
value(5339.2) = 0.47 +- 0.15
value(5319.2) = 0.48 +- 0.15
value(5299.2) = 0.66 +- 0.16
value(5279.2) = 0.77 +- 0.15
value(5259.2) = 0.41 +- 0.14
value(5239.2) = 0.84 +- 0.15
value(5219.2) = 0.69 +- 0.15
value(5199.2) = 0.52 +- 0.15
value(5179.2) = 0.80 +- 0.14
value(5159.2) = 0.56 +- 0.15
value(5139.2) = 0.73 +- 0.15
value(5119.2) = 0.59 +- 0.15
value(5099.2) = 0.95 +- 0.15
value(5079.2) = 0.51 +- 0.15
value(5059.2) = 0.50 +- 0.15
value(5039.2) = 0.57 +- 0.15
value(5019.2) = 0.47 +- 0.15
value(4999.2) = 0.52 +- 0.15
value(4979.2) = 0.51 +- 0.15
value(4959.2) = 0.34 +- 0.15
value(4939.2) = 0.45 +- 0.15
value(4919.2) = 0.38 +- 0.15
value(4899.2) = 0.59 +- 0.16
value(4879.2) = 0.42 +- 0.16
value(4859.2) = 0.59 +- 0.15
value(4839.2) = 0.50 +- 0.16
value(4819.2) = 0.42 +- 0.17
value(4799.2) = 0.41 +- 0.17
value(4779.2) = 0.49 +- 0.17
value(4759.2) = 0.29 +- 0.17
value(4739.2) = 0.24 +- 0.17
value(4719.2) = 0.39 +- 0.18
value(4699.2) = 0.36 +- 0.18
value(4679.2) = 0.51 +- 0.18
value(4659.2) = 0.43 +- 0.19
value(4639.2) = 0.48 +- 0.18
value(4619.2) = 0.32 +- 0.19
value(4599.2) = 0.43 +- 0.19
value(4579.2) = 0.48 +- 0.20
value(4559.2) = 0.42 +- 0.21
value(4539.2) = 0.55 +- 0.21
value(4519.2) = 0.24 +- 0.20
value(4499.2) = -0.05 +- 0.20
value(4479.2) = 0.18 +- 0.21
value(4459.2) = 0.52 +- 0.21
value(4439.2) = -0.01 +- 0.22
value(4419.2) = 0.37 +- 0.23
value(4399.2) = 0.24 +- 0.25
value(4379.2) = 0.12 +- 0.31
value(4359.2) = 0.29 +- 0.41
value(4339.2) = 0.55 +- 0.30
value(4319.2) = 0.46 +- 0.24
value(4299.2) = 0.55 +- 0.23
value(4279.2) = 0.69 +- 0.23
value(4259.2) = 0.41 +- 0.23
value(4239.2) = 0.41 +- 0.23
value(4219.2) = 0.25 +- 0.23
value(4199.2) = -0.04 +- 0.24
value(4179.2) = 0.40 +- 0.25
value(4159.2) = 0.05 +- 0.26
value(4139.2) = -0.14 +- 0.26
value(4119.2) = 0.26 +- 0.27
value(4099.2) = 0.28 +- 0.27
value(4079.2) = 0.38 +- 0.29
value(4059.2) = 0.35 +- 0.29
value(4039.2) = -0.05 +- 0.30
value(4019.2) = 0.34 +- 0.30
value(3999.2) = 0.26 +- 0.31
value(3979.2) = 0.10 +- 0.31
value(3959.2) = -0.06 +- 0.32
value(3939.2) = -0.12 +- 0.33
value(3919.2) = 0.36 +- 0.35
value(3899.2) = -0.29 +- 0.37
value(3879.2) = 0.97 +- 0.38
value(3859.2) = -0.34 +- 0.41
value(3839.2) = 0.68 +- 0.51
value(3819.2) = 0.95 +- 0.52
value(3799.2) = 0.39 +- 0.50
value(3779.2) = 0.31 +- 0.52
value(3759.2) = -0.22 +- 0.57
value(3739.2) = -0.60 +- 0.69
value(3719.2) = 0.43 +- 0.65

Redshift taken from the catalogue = 0.37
